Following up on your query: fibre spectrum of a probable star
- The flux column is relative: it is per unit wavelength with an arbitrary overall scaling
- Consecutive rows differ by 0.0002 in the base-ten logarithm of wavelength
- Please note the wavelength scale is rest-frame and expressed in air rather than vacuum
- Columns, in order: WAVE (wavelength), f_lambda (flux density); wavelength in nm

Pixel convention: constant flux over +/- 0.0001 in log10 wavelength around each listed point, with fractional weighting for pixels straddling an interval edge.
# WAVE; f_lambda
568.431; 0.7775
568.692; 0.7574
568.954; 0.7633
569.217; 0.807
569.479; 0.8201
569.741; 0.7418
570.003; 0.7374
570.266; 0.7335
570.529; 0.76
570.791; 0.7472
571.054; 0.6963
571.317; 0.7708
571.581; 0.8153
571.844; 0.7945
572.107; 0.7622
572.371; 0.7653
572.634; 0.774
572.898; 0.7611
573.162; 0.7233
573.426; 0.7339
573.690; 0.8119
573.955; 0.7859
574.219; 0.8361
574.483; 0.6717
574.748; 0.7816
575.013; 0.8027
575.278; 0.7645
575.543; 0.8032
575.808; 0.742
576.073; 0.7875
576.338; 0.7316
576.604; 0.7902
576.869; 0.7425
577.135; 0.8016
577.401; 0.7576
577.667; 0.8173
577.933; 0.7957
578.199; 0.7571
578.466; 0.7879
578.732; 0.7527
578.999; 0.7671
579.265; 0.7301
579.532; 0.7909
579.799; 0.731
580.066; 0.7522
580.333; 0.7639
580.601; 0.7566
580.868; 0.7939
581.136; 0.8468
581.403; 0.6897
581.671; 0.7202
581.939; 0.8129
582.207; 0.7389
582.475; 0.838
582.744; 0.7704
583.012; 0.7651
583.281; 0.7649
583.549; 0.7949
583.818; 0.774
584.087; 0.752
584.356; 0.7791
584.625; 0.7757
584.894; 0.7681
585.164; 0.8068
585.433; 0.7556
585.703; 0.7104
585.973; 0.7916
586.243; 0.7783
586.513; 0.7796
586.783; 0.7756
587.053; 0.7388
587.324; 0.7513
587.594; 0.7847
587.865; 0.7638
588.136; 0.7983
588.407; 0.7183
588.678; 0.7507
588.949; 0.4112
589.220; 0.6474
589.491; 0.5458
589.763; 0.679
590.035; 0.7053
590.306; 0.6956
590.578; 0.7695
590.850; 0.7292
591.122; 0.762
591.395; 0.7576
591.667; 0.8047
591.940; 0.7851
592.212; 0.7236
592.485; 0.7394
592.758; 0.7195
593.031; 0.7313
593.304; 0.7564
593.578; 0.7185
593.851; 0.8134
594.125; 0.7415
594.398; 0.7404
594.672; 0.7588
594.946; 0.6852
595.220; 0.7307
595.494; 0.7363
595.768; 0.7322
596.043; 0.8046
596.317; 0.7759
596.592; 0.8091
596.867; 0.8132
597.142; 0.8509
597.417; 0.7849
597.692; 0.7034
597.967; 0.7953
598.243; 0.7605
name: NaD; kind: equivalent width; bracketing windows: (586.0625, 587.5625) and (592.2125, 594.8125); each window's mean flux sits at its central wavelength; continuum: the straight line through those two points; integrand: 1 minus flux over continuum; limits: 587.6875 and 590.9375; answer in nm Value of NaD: 0.32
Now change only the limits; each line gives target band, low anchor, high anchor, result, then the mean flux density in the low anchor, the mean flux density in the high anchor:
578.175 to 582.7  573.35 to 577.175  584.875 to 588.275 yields 0.02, 0.772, 0.769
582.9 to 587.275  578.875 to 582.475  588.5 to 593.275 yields -0.18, 0.764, 0.705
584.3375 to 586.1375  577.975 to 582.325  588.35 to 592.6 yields -0.09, 0.763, 0.701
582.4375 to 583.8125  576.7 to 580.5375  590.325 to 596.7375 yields -0.03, 0.768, 0.752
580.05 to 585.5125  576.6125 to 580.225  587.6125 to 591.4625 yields -0.24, 0.769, 0.697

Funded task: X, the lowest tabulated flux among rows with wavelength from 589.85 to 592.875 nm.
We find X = 0.6956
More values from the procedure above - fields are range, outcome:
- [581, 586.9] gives 0.6897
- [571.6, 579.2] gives 0.6717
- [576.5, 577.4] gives 0.7425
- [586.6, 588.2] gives 0.7388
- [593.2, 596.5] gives 0.6852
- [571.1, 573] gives 0.7611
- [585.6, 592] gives 0.4112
